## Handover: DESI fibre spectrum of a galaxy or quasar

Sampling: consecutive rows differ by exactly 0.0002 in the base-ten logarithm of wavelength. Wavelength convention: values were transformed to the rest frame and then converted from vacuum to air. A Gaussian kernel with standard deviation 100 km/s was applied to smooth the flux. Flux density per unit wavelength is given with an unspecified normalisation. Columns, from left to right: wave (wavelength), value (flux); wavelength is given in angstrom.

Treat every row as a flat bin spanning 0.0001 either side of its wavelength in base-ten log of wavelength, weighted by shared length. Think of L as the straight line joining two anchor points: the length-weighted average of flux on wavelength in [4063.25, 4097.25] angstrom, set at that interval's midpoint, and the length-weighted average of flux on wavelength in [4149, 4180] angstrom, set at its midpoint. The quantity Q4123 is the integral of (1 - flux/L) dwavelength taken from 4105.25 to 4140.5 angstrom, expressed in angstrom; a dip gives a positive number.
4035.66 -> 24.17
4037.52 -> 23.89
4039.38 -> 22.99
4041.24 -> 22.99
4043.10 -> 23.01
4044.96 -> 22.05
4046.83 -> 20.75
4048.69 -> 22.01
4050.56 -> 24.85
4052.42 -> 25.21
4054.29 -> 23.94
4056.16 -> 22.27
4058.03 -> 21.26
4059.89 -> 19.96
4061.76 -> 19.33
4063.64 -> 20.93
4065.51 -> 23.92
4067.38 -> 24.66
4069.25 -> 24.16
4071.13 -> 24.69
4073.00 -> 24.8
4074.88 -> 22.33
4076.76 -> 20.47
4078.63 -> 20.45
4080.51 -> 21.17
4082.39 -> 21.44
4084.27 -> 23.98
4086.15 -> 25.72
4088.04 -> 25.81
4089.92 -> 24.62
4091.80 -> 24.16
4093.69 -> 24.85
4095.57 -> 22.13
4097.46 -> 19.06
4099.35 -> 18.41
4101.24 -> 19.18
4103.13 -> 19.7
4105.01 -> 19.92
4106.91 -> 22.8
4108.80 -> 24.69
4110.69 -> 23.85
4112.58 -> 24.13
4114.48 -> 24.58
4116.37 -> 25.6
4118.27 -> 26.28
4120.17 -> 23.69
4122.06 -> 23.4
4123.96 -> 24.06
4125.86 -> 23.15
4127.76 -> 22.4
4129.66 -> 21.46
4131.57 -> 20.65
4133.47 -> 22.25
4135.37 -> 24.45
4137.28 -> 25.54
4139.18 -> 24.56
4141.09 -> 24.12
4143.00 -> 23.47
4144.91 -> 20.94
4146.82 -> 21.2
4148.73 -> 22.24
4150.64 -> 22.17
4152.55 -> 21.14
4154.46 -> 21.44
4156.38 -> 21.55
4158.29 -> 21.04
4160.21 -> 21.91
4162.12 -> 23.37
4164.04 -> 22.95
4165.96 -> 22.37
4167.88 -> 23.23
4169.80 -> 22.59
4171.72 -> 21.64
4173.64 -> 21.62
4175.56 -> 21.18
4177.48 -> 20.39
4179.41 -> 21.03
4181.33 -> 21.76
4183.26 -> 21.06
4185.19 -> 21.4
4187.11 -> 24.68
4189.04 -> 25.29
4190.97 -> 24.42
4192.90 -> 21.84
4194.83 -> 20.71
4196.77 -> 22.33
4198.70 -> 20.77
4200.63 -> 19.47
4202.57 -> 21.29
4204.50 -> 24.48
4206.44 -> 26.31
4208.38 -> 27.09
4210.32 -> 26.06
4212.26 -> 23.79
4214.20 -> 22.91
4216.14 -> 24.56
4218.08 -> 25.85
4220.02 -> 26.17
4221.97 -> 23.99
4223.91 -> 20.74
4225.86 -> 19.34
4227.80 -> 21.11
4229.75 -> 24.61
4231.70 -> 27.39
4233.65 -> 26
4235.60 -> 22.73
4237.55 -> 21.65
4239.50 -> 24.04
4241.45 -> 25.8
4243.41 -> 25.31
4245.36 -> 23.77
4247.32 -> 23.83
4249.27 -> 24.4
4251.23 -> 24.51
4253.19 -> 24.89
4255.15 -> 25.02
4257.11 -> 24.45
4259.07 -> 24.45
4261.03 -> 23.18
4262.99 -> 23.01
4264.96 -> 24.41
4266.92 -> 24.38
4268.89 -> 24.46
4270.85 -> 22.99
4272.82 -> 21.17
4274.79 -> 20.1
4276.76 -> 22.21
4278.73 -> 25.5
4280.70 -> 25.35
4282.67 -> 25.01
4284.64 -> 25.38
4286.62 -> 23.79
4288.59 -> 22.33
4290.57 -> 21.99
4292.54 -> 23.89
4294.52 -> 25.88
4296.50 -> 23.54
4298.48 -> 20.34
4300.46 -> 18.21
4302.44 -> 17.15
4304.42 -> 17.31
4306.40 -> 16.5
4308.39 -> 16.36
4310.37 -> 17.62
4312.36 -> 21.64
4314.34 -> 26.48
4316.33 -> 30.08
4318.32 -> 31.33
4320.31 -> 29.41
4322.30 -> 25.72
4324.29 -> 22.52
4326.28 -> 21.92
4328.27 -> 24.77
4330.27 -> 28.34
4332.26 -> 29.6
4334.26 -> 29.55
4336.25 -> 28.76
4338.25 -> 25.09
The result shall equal -1.7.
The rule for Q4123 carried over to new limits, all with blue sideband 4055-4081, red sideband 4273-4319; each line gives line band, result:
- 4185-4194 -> -0.54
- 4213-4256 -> -3.17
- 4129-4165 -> -0.27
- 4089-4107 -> 0.67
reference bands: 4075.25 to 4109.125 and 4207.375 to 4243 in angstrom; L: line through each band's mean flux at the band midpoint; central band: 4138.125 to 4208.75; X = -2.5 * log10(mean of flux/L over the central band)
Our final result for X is 0.05 mag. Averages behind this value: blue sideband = 22.1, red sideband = 24.1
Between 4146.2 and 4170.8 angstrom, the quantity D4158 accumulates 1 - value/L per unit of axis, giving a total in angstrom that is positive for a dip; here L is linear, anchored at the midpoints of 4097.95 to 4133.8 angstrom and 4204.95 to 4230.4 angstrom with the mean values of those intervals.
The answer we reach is 1.17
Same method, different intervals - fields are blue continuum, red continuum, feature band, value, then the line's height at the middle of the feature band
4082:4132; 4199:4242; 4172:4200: 1.9 angstrom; 23.6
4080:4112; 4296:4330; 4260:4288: -1.4 angstrom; 22.5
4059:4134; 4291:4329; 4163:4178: 0.4 angstrom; 22.7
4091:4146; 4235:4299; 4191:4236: -0.1 angstrom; 23.5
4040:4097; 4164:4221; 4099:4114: 0.7 angstrom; 22.9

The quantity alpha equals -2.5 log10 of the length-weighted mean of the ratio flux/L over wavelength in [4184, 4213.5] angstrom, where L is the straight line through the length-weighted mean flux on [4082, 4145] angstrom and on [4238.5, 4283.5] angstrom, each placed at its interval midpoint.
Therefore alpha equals 0.02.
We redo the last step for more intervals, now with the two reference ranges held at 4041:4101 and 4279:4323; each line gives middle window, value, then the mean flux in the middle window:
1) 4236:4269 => -0.058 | 24.2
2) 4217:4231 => -0.016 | 23.2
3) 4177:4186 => 0.082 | 21.1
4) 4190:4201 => 0.054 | 21.7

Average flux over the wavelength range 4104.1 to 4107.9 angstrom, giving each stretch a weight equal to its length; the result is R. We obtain 21.4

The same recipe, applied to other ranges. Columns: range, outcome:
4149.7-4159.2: 21.5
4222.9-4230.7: 21.5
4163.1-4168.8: 22.8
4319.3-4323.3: 27.6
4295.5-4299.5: 21.9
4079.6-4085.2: 22.2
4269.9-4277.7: 21.6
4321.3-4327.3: 23.4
